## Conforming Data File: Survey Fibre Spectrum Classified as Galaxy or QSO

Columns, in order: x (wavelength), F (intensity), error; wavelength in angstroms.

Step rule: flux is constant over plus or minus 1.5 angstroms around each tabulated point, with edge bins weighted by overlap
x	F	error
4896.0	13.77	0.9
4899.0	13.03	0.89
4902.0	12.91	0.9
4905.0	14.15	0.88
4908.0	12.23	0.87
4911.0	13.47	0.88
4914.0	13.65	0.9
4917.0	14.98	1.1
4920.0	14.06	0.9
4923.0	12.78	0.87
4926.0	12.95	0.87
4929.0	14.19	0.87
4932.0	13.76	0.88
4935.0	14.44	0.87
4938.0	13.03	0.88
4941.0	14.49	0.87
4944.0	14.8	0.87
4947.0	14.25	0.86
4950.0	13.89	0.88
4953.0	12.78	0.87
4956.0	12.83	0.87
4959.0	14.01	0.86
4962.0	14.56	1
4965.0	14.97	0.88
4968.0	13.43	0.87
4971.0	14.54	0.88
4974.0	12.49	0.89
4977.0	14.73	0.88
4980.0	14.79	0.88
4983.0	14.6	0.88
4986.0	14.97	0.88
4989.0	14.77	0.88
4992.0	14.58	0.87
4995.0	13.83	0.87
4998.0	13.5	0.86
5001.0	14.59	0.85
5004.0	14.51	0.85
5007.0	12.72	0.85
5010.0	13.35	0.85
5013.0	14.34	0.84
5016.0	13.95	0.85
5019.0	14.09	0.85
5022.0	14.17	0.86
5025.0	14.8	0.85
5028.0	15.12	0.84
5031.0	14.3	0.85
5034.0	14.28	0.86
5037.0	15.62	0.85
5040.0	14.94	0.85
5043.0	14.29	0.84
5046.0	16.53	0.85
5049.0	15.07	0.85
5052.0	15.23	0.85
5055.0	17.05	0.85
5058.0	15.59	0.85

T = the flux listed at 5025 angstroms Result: 14.8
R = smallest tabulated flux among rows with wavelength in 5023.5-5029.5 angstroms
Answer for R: 14.8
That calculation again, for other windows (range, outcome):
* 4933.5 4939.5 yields 13.03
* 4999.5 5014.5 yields 12.72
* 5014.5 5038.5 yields 13.95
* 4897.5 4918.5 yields 12.23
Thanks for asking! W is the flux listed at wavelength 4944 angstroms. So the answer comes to 14.8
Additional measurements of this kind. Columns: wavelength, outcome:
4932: 13.76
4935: 14.44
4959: 14.01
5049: 15.07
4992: 14.58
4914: 13.65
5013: 14.34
